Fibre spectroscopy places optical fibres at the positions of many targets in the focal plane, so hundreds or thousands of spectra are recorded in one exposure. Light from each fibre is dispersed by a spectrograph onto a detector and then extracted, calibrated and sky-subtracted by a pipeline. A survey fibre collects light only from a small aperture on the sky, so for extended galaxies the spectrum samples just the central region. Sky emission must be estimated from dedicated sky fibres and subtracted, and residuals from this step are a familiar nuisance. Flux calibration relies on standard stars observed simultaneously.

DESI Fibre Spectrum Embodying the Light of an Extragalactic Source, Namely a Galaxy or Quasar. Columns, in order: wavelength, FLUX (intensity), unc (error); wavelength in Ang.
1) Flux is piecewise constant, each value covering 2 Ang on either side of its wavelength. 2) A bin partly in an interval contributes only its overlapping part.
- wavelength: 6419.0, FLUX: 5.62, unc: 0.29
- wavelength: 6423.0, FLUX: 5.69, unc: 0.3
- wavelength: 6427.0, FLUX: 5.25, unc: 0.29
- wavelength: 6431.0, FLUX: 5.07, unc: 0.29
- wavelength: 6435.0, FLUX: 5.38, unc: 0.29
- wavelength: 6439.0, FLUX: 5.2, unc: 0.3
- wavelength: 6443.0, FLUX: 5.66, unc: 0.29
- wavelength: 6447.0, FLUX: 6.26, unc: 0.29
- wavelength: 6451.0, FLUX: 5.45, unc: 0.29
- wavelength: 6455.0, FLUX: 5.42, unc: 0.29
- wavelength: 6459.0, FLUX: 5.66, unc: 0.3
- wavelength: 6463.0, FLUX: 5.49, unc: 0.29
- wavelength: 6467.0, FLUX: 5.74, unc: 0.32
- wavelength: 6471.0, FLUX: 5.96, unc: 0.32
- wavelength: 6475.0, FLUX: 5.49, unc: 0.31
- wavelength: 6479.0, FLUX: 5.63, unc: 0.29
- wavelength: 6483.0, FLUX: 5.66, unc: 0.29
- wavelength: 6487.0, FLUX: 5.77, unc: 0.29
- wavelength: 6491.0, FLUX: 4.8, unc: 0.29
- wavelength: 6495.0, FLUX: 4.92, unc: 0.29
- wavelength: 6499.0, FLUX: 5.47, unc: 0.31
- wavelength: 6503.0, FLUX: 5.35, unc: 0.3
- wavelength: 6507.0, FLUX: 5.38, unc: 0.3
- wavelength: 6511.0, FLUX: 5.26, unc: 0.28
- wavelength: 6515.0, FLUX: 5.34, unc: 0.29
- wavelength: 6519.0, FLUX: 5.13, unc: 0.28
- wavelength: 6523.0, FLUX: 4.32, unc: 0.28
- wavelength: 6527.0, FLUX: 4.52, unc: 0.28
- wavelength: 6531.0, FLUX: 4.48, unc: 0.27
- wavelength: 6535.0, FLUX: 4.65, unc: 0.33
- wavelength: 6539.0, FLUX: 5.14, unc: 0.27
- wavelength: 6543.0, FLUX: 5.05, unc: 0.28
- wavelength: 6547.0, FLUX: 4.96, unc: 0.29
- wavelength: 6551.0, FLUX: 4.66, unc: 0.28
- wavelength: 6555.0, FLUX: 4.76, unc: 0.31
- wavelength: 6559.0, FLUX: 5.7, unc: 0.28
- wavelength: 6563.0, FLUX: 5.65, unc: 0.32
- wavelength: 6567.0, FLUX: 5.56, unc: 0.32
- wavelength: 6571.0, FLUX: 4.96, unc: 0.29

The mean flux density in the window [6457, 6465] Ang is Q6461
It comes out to 5.58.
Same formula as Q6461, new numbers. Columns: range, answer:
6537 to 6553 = 4.95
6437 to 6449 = 5.71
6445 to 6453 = 5.86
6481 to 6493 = 5.41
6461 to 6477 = 5.67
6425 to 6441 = 5.22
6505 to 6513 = 5.32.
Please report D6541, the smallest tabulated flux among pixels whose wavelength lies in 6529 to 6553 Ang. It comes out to 4.48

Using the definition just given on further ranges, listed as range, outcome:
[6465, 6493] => 4.8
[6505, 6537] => 4.32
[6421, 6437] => 5.07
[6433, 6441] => 5.2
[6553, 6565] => 4.76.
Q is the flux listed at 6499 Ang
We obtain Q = 5.47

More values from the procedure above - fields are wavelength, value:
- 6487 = 5.77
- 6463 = 5.49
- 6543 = 5.05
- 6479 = 5.63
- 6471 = 5.96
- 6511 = 5.26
